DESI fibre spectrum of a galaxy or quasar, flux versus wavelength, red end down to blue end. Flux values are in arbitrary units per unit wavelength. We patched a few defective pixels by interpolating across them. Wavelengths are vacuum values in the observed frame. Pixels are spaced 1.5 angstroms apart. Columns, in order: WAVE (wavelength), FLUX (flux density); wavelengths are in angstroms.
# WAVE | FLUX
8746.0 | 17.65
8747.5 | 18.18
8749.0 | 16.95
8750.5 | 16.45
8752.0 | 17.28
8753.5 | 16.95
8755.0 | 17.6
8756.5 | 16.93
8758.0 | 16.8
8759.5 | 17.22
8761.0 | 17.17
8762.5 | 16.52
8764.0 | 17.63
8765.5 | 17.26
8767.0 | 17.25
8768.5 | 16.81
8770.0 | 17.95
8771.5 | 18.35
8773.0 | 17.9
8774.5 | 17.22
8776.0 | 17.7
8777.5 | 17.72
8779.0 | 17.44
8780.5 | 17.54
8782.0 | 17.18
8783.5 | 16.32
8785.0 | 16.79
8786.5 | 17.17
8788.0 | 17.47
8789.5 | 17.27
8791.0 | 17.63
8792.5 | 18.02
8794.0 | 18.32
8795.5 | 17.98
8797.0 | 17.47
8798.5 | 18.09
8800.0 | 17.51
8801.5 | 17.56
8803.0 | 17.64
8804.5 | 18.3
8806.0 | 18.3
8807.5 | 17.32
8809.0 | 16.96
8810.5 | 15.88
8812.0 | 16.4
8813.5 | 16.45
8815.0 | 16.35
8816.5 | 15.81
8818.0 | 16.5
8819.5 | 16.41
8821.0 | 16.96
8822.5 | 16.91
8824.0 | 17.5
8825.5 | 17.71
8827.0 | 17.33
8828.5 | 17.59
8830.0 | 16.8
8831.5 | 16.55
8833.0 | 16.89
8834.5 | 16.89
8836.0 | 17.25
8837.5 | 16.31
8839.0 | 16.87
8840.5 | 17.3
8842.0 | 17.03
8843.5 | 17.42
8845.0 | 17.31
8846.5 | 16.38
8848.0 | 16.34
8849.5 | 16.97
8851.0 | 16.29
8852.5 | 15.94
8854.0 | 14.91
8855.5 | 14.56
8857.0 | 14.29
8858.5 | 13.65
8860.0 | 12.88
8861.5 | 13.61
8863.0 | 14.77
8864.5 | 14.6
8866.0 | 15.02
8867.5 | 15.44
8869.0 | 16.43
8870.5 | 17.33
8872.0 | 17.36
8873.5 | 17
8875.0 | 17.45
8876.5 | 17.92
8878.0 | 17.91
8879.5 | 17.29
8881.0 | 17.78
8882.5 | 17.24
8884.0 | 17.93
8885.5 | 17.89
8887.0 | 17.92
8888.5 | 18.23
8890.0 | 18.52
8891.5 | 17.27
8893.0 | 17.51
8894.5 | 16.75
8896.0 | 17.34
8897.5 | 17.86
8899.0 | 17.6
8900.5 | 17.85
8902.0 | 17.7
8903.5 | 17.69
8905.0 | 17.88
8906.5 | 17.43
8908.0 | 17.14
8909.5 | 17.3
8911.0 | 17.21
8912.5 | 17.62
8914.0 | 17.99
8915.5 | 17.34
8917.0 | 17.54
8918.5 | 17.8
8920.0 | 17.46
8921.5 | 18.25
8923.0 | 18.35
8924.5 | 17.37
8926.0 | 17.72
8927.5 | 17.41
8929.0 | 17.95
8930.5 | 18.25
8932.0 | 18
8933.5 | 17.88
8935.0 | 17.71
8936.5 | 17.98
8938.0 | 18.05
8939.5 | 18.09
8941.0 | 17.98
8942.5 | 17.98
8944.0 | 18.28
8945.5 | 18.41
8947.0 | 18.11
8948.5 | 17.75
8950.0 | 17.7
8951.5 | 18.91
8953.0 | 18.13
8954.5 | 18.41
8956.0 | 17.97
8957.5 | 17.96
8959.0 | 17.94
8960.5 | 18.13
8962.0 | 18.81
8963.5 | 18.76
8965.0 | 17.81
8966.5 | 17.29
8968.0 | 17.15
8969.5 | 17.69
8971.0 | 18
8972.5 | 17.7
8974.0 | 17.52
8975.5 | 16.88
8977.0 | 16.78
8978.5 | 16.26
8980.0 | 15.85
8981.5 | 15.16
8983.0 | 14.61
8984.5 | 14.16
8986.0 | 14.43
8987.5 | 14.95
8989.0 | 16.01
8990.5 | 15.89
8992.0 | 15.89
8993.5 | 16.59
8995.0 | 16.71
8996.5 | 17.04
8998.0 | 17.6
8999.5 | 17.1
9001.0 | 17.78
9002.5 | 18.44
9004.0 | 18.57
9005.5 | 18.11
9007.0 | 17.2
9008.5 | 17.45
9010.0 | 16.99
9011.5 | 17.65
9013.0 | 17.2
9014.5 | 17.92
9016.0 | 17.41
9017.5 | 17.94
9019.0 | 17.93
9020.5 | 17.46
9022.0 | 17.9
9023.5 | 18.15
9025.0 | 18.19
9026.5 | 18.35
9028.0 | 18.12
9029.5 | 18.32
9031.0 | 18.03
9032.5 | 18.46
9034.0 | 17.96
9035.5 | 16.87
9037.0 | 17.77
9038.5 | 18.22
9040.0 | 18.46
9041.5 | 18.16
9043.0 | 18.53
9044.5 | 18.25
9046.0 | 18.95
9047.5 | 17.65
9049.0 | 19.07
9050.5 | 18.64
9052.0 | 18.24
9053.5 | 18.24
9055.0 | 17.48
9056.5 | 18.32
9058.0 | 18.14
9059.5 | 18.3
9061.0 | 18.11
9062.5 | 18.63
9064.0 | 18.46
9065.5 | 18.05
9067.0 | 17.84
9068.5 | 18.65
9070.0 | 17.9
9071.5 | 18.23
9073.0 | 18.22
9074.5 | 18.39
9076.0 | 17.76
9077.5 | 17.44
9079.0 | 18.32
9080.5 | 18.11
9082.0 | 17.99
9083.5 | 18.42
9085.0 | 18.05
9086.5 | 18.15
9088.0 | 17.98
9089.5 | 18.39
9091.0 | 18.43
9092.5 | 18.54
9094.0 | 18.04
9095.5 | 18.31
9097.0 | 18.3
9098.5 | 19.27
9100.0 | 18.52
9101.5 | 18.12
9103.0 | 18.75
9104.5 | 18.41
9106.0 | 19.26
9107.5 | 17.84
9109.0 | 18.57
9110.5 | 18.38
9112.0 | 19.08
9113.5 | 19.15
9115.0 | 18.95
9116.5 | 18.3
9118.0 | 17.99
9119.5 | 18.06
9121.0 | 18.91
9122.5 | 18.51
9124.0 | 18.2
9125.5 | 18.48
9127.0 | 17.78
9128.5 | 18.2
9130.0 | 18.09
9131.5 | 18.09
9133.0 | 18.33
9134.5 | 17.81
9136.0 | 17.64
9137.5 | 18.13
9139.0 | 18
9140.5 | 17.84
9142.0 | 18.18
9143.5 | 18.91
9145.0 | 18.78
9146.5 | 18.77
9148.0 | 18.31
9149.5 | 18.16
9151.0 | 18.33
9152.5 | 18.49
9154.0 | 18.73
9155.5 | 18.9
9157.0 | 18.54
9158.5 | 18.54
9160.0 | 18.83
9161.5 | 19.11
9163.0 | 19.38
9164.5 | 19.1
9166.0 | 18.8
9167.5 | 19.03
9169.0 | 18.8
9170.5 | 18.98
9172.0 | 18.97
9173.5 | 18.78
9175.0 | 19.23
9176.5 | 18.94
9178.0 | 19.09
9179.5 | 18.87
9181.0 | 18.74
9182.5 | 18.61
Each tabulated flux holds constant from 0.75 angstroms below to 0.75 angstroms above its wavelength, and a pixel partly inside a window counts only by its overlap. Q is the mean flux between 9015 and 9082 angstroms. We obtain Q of 18.1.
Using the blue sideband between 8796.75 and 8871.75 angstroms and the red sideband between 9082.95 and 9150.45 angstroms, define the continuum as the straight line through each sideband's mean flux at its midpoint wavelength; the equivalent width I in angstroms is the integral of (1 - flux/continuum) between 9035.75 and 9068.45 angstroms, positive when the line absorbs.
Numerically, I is -0.6 angstroms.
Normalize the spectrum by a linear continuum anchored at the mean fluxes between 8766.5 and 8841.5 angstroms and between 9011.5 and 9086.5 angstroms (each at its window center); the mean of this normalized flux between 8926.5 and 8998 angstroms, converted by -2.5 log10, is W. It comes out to 0.03 mag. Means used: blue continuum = 17.2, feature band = 17.3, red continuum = 18.1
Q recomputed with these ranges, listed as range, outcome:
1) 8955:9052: 17.5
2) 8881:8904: 17.7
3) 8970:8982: 16.8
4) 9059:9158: 18.3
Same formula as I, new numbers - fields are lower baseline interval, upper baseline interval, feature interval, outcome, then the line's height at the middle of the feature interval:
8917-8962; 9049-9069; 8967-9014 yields 3.51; 18.1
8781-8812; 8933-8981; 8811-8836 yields 0.97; 17.5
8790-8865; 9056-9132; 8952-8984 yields 0.29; 17.5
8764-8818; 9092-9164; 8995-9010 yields 0.36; 18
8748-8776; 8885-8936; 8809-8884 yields 4.64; 17.5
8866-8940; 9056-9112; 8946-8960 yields -0.25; 17.8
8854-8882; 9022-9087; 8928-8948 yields -1.59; 16.7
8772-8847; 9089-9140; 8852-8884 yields 2.76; 17.4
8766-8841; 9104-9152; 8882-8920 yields -0.10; 17.6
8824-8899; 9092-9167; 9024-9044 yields -0.32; 17.8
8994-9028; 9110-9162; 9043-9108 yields -0.82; 18.1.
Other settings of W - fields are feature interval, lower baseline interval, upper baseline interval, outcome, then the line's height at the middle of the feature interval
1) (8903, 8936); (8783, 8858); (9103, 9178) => -0.02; 17.4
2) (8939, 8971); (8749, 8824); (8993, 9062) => -0.02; 17.7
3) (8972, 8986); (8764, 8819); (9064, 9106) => 0.12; 17.9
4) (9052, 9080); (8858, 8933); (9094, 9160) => 0.00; 18.1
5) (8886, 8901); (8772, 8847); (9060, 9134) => -0.01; 17.5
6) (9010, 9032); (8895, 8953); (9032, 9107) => 0.01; 18.1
